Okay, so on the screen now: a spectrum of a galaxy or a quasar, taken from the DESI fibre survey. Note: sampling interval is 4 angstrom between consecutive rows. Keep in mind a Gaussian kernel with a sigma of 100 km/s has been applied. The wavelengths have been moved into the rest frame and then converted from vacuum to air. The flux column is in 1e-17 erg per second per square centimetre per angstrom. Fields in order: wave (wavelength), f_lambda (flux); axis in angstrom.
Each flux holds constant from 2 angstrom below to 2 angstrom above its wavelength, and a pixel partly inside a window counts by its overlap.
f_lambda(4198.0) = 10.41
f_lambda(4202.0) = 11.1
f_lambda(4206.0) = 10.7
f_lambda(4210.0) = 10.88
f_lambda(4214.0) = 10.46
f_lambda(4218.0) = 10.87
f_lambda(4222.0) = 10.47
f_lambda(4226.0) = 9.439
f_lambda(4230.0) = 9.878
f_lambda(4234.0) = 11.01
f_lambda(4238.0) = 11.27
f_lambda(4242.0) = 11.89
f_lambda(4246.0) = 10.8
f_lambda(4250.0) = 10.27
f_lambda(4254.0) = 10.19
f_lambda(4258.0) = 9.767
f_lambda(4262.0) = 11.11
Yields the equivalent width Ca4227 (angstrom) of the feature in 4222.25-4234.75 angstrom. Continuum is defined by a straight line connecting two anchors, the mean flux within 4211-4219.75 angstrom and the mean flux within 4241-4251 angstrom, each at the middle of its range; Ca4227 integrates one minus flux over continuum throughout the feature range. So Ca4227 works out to 0.85 angstrom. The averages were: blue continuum 10.7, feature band 10.1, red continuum 11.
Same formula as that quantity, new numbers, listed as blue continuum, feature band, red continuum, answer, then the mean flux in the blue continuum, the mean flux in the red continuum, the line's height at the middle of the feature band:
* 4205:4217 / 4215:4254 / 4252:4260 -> -1.18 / 10.7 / 9.98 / 10.3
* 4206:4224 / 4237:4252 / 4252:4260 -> -1.28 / 10.7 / 9.98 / 10.2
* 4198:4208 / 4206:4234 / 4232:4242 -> 1.61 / 10.8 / 11.3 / 11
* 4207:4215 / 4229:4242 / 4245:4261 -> -0.64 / 10.7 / 10.3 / 10.5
